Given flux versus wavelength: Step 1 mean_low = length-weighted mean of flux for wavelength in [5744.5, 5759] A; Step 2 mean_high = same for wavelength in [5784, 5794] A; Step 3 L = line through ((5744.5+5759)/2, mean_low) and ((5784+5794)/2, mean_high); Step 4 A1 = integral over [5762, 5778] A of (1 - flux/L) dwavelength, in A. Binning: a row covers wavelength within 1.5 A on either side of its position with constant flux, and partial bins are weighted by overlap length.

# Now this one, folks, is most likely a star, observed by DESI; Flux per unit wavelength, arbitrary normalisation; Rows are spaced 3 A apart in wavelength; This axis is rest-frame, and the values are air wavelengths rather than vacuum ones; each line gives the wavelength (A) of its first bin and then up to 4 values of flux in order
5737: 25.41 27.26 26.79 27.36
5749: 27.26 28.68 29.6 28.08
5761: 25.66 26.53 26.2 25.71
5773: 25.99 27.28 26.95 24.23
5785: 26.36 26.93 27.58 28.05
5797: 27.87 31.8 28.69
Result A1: 0.8 A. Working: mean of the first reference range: 28.2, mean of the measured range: 26.3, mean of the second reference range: 27.2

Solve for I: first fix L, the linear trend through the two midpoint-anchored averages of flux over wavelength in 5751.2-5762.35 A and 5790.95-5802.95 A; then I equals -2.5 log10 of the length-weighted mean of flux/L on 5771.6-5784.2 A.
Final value 0.09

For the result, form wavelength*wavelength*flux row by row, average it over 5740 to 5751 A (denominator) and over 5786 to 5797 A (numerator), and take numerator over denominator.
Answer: 1.0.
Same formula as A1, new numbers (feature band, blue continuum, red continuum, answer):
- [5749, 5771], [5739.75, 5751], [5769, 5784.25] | -0.5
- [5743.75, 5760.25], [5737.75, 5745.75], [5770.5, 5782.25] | -0.8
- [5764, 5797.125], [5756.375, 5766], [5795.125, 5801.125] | 1.9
